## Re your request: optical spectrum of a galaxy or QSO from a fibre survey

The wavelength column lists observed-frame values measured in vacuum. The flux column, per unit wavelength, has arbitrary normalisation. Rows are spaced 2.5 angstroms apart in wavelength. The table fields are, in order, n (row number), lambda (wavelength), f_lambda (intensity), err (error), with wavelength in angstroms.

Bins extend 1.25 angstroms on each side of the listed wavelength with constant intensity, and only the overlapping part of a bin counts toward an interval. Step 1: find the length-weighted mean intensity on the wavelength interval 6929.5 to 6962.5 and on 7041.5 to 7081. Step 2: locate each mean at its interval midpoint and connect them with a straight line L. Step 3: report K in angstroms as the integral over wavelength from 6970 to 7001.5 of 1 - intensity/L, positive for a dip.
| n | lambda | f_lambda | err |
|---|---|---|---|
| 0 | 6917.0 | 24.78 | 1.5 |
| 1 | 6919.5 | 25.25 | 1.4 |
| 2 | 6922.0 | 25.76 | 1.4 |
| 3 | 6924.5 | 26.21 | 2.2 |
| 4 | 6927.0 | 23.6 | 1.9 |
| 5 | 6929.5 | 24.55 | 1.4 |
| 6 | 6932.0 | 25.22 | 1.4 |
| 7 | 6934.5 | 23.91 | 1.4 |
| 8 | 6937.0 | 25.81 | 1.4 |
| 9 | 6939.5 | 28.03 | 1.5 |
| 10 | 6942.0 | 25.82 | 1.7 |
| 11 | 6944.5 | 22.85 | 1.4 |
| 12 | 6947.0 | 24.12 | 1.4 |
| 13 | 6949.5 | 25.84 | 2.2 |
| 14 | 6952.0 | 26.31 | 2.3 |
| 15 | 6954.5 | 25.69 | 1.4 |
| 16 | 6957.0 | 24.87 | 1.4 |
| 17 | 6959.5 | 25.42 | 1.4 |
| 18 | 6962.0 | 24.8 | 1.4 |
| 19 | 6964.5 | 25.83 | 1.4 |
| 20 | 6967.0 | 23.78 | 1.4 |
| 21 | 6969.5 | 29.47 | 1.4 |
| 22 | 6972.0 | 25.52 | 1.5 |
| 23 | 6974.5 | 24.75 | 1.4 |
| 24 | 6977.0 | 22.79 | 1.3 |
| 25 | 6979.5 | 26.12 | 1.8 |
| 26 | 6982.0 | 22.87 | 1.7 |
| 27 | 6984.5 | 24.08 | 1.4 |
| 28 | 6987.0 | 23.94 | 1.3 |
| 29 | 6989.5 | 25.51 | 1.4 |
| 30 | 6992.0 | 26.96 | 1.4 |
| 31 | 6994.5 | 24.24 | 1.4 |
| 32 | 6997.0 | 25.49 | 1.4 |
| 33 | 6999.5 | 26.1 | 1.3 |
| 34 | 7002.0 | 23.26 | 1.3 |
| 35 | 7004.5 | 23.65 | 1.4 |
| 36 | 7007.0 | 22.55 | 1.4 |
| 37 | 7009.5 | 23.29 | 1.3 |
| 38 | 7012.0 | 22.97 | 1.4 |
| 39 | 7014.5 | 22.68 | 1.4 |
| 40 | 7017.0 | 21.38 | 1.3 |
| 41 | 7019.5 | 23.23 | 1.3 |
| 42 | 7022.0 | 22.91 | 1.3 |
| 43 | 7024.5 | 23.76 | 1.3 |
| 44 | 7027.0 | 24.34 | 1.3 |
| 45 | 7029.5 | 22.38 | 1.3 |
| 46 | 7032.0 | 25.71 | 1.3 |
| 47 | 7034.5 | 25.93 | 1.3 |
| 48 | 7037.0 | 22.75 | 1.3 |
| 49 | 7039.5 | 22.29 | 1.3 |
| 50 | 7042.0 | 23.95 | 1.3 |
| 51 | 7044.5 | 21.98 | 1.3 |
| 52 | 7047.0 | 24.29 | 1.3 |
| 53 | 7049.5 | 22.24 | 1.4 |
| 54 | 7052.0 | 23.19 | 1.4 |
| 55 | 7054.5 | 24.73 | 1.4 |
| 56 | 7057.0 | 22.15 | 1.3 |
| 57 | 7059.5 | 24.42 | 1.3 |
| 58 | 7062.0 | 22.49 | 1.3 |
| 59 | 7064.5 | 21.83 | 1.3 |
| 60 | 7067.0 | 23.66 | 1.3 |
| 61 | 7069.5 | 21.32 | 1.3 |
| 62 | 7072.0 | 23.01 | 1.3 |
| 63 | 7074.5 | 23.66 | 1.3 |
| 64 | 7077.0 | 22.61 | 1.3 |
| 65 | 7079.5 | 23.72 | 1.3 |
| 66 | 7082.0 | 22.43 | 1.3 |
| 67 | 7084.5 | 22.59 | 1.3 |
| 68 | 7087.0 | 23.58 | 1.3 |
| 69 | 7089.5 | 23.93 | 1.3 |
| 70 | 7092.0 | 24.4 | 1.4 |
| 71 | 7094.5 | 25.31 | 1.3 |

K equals -0.6 angstroms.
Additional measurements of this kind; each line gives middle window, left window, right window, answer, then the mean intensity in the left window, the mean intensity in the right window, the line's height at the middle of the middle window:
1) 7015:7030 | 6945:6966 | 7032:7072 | 0.5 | 25.3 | 23.2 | 23.8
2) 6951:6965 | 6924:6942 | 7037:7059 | -0.3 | 25.3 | 23.1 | 24.9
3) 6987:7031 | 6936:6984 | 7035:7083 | 0.6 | 25.3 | 23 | 24.2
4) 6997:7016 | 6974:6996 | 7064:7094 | 0.5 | 24.6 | 23.1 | 24.3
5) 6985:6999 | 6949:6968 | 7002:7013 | -0.8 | 25.3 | 23.1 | 23.8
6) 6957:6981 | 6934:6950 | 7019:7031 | -0.7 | 25.2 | 23.4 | 24.6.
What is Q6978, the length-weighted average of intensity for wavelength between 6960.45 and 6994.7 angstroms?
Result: 25.1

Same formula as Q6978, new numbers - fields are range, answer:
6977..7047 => 23.9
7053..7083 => 23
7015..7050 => 23.4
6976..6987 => 24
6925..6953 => 25.1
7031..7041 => 24.1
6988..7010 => 24.6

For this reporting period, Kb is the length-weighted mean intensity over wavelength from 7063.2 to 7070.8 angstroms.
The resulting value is 22.3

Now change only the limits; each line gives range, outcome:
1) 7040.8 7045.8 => 23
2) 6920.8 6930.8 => 25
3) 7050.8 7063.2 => 23.4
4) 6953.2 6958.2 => 25.3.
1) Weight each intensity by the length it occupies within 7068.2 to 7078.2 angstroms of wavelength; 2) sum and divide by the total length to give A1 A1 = 22.7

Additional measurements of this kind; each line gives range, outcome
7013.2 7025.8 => 22.8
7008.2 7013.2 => 23.1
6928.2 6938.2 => 24.9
